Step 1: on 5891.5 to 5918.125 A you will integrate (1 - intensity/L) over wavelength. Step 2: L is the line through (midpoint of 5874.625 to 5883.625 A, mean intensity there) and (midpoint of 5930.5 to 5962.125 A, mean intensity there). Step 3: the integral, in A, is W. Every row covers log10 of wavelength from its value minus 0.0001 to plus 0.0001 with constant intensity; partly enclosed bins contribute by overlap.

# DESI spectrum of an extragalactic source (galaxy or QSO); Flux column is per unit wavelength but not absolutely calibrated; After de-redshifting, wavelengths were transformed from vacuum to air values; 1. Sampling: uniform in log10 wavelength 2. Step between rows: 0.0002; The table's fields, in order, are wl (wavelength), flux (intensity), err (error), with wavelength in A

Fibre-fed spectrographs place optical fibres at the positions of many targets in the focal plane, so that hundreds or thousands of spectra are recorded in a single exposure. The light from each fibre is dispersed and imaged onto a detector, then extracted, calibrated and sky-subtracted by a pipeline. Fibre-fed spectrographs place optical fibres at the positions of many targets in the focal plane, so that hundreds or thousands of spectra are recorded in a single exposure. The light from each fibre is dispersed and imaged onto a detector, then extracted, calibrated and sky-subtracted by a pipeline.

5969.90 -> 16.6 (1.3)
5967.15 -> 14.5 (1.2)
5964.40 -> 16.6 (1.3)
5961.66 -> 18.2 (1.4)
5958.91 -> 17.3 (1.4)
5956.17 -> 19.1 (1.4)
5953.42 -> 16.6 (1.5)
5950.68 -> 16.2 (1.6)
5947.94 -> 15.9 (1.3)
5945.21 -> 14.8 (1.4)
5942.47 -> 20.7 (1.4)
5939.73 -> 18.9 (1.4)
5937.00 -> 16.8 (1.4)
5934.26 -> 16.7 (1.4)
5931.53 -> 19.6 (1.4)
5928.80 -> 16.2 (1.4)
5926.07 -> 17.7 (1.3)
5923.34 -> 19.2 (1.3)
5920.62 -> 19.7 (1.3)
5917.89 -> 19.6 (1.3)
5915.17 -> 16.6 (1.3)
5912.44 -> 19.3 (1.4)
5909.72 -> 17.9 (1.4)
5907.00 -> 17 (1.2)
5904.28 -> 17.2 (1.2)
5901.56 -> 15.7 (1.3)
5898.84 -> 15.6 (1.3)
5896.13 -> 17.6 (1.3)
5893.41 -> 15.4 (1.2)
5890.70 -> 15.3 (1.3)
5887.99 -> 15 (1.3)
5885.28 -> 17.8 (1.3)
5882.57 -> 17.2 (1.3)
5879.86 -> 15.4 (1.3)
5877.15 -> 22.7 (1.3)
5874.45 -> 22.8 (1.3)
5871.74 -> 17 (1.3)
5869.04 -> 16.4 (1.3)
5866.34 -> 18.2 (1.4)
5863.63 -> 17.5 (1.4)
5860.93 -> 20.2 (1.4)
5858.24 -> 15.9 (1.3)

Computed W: 2.0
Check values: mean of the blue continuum 19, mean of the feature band 17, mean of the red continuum 17.5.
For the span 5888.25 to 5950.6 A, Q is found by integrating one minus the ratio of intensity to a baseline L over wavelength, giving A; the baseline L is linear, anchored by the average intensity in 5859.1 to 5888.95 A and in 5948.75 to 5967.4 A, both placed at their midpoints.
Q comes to 0.7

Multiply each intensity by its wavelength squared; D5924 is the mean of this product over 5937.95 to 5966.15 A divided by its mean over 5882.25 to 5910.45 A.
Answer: 1.1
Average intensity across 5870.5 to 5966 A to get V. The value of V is 17.6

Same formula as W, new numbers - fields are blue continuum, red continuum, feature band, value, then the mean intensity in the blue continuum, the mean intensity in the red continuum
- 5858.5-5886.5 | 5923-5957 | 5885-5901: 1.9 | 18.4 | 17.5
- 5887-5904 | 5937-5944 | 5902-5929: -1.2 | 15.9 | 19.1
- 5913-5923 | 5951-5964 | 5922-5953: 1.2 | 18.7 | 17.6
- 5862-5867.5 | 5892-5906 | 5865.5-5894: -0.6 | 17.9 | 16.3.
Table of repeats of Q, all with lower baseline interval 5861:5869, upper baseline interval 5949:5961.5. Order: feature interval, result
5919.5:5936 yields -0.6 A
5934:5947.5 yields -0.1 A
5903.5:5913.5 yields -0.1 A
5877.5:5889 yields 0.6 A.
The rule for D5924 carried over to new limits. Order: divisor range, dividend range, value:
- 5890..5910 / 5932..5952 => 1.07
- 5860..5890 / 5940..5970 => 0.97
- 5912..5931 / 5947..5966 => 0.94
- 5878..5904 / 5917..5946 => 1.13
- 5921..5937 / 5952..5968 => 0.97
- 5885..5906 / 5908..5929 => 1.15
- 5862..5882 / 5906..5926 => 1.01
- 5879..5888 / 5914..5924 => 1.15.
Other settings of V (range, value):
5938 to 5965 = 17.4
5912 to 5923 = 18.8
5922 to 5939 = 17.7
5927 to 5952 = 17.3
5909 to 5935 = 18.3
